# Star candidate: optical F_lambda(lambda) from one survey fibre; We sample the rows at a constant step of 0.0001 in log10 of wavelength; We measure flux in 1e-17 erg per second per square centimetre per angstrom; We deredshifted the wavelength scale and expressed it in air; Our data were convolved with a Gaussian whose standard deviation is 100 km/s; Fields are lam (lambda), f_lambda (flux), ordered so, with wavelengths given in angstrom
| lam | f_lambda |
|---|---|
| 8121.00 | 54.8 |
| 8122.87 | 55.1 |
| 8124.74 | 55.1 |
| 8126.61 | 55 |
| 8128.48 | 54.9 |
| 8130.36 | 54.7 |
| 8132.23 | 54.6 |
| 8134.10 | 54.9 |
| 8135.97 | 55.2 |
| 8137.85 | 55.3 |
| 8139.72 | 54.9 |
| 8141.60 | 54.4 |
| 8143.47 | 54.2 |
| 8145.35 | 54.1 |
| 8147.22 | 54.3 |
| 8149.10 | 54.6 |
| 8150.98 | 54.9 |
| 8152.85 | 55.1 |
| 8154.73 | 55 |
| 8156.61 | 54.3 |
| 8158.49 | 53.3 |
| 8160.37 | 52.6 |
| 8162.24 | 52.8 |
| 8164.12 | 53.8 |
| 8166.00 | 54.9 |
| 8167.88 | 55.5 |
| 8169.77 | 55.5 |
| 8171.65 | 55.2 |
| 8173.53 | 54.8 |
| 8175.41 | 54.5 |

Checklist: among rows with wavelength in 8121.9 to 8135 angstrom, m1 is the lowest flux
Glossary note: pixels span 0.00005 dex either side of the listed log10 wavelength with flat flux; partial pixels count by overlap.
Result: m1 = 54.6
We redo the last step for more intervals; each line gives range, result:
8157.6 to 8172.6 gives 52.6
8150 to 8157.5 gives 54.3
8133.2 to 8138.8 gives 54.9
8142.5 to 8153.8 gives 54.1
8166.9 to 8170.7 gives 55.5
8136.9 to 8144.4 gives 54.2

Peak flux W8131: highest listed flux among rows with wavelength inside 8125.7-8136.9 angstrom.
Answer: 55.2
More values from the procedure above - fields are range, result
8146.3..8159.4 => 55.1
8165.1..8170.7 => 55.5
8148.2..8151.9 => 54.9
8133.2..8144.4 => 55.3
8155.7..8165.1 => 54.3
